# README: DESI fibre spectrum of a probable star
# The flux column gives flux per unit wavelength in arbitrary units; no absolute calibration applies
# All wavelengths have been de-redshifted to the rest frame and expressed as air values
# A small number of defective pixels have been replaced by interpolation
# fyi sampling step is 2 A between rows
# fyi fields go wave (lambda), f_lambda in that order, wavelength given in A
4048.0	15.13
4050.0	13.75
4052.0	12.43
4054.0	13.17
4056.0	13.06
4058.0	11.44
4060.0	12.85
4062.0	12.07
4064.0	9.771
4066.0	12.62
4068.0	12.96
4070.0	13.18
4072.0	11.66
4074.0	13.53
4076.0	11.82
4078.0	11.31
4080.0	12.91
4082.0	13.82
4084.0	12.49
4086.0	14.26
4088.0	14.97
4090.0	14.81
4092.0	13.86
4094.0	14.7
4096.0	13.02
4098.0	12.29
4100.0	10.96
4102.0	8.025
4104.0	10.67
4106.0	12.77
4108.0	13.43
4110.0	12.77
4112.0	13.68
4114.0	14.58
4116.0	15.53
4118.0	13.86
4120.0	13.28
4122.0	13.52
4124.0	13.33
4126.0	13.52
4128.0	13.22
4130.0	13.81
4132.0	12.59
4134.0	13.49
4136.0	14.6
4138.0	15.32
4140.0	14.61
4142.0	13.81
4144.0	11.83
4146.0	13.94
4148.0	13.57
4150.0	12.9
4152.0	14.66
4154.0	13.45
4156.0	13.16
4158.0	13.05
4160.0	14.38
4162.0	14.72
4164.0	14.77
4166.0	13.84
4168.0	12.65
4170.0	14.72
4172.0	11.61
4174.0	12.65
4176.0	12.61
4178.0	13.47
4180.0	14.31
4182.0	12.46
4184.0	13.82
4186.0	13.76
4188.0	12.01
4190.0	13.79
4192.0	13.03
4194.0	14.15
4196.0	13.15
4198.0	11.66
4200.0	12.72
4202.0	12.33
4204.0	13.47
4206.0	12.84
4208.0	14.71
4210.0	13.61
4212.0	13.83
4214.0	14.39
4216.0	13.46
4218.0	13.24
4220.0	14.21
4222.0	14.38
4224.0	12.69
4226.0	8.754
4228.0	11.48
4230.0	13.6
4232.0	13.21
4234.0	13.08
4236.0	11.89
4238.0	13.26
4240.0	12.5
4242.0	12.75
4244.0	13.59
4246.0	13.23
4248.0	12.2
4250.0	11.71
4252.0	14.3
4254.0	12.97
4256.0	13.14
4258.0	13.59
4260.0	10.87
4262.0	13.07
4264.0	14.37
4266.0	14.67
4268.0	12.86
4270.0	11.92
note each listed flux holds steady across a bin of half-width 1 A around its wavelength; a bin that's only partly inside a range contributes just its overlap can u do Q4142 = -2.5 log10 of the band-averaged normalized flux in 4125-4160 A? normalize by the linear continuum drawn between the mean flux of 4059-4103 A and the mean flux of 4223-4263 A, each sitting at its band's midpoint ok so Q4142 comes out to -0.085 mag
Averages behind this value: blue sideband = 12.6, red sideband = 12.6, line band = 13.6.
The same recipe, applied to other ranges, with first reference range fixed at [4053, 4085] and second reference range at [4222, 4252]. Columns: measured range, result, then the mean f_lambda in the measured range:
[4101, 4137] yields -0.059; 13.1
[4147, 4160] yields -0.088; 13.5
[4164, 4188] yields -0.065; 13.3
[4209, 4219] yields -0.097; 13.7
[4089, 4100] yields -0.088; 13.5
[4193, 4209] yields -0.051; 13.1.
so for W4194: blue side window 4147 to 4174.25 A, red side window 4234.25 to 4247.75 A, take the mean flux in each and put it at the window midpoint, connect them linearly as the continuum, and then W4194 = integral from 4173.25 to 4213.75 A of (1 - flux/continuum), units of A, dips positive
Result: 0.1 A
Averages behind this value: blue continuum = 13.6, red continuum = 12.8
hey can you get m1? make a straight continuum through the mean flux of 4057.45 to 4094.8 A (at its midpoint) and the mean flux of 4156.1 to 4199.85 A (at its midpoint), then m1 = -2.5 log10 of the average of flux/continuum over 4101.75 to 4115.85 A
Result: 0.03 mag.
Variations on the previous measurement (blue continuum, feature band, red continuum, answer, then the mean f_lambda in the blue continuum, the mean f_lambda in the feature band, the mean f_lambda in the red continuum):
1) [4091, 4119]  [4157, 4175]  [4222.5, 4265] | -0.07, 12.9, 13.6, 12.7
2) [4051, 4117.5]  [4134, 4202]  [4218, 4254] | -0.06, 12.8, 13.5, 12.8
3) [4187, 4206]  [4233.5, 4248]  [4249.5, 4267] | 0.02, 12.9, 12.8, 13.2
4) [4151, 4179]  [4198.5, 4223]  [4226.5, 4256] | -0.04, 13.6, 13.6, 12.8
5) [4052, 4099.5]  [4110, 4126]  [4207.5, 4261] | -0.08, 12.9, 13.9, 13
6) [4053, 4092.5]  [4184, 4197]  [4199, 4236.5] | -0.03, 12.8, 13.4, 13.1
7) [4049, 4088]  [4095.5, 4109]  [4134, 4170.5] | 0.14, 12.6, 11.5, 13.9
